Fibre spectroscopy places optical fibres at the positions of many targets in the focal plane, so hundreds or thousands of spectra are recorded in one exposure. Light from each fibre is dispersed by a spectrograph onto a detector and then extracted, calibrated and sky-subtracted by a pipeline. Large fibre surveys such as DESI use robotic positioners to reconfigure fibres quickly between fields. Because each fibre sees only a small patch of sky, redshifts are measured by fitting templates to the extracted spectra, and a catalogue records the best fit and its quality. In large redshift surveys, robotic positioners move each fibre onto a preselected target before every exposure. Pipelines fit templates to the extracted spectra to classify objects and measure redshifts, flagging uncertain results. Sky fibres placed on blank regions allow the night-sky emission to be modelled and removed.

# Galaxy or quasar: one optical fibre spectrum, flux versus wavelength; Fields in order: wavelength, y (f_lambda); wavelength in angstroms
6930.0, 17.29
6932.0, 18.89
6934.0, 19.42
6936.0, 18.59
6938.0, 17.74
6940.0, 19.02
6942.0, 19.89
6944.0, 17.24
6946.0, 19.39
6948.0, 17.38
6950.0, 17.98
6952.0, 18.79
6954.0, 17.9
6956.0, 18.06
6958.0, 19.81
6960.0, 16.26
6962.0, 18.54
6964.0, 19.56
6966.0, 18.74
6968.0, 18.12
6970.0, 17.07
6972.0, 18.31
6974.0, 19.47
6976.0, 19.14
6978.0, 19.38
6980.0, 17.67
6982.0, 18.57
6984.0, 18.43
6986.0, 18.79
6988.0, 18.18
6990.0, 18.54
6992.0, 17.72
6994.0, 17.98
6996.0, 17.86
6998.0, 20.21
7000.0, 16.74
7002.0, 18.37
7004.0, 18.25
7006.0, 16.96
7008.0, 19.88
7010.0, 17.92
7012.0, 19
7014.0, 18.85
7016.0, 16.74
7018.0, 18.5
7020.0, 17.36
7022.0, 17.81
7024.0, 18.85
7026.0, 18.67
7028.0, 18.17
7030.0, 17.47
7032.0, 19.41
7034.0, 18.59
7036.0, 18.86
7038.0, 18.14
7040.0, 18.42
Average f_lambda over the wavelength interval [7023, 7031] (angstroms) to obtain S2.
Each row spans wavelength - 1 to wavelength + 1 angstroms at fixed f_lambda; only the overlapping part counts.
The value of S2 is 18.3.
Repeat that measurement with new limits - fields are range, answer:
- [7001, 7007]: 17.9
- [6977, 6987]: 18.6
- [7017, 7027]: 18.2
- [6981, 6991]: 18.5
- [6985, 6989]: 18.5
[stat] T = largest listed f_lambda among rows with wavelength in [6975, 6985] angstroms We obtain 19.38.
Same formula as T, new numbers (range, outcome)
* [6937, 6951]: 19.89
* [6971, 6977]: 19.47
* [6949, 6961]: 19.81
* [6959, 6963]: 18.54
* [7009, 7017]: 19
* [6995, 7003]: 20.21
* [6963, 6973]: 19.56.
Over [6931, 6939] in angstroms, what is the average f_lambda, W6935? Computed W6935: 18.7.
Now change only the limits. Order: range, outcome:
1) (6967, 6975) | 18.2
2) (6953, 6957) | 18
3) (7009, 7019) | 18.2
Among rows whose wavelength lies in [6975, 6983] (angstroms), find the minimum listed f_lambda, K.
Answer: 17.67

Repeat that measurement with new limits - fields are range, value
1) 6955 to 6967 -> 16.26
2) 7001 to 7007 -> 16.96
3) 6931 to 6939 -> 17.74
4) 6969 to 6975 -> 17.07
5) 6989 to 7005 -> 16.74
